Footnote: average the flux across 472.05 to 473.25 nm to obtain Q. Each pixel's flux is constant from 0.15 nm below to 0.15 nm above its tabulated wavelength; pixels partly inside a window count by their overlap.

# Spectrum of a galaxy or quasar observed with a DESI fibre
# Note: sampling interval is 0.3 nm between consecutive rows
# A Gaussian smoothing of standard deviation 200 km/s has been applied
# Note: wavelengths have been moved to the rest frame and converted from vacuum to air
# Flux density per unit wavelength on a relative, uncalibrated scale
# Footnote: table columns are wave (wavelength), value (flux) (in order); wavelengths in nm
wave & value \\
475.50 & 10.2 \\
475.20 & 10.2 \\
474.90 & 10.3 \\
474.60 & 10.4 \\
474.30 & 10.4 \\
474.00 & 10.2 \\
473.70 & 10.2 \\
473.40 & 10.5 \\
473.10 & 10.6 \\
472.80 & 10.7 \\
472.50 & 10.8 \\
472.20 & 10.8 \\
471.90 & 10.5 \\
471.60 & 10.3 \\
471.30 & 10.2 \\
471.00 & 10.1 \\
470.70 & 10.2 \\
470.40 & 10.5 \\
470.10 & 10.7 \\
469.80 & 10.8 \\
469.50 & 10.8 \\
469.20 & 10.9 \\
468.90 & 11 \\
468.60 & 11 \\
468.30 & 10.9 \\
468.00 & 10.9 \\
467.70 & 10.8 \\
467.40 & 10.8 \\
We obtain 10.7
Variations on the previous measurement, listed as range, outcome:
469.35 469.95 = 10.8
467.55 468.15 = 10.9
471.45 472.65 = 10.6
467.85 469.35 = 10.9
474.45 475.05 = 10.4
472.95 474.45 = 10.4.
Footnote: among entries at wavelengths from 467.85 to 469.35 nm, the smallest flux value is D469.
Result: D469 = 10.9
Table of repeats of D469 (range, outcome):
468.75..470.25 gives 10.7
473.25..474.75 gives 10.2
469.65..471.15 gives 10.1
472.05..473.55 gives 10.5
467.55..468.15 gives 10.8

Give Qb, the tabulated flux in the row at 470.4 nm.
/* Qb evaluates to 10.5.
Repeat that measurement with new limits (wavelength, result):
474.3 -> 10.4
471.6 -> 10.3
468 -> 10.9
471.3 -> 10.2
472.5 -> 10.8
